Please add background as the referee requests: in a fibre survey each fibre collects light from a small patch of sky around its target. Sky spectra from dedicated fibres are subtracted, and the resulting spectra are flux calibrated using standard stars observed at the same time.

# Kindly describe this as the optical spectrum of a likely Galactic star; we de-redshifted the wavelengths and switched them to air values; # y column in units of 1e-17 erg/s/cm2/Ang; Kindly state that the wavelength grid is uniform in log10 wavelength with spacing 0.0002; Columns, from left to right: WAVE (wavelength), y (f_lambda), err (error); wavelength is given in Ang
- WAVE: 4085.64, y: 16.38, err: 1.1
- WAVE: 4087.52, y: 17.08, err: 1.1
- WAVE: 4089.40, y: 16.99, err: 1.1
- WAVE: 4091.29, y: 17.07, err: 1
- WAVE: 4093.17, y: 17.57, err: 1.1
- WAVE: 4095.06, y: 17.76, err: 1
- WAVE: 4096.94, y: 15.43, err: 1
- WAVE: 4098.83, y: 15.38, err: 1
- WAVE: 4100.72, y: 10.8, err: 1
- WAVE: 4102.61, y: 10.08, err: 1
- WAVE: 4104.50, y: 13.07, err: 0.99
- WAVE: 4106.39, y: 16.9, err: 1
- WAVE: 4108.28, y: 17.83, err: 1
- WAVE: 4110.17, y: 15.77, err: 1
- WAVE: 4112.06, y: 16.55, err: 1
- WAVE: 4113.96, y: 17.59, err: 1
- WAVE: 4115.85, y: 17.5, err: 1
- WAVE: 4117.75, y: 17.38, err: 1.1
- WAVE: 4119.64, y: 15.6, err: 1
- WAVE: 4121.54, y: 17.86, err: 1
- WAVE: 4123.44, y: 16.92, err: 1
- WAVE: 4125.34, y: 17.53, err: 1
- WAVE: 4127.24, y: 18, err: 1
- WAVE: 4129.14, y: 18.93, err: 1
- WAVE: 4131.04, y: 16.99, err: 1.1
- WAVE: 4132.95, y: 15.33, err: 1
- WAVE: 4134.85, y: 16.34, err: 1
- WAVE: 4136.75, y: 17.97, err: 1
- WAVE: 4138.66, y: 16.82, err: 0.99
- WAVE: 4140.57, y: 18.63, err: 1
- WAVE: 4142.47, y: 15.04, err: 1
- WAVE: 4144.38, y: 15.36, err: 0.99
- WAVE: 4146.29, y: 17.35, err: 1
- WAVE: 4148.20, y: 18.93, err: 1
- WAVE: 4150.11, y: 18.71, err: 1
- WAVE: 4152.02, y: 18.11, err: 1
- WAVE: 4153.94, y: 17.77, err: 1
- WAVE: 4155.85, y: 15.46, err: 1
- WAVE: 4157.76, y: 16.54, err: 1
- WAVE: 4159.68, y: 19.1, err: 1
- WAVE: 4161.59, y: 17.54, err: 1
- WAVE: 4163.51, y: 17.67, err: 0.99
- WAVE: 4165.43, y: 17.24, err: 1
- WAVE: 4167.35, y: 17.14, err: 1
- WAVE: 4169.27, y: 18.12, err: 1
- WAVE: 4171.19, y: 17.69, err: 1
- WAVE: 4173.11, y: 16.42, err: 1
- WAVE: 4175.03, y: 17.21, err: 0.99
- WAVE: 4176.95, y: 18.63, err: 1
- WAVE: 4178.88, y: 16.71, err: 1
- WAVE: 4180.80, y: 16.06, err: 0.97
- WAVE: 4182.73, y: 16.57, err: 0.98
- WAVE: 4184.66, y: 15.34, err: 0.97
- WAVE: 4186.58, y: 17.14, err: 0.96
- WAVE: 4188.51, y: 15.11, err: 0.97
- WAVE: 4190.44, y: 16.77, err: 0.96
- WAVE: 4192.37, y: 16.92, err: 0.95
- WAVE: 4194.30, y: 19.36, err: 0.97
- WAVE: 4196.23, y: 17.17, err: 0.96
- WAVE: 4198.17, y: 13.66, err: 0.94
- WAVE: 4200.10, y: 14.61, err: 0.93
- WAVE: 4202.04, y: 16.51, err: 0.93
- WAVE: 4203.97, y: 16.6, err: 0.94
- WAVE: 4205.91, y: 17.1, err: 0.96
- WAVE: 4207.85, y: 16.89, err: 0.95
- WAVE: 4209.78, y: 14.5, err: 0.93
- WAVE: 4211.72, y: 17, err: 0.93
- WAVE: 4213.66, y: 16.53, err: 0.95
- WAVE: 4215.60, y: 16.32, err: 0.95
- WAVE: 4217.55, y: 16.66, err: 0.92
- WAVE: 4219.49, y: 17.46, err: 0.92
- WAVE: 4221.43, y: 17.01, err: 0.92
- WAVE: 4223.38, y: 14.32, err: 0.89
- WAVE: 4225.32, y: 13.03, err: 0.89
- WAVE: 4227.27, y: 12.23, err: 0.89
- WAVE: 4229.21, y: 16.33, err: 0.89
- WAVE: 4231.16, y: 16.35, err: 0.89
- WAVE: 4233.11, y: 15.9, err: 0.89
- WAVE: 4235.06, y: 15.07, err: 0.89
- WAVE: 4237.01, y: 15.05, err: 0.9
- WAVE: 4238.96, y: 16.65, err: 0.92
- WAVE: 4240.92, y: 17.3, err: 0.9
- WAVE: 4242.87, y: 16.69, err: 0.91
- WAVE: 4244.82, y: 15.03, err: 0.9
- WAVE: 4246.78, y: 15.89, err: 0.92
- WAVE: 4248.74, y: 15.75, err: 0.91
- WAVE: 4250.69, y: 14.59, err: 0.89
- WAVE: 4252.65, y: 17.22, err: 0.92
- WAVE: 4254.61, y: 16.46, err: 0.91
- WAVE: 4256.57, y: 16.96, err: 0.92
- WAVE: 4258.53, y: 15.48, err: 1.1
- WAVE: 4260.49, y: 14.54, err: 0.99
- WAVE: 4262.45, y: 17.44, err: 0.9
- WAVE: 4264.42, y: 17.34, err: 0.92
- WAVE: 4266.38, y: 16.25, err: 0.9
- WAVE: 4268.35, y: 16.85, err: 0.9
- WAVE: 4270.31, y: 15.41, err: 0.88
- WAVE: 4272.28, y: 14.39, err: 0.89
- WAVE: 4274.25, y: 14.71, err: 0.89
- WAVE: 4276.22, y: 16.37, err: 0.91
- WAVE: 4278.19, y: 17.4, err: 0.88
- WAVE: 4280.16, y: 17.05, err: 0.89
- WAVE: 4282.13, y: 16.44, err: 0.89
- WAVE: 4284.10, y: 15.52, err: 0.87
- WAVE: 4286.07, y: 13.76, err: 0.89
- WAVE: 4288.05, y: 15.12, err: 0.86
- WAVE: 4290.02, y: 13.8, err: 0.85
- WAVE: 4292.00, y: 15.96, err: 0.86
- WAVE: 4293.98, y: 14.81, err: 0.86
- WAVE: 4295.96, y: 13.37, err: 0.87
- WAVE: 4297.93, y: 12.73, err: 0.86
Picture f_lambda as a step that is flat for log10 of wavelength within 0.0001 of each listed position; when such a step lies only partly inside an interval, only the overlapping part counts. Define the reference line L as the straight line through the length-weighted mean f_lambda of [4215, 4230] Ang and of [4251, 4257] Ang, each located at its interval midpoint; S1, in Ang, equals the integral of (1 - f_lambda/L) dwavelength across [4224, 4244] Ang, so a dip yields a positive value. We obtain 0.51 Ang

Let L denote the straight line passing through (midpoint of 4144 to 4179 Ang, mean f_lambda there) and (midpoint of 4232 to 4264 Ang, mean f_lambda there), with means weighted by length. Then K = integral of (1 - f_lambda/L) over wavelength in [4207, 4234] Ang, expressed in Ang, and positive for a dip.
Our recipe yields 1.2 Ang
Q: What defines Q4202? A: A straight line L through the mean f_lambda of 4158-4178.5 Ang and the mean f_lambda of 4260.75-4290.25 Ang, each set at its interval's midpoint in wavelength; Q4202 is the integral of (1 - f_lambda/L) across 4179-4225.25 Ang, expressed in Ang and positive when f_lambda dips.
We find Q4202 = 2.1 Ang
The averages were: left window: 17.6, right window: 15.9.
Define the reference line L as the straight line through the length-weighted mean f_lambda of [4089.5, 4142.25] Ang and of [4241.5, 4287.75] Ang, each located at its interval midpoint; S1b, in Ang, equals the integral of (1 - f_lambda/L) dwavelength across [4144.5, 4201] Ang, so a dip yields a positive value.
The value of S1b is -2.8 Ang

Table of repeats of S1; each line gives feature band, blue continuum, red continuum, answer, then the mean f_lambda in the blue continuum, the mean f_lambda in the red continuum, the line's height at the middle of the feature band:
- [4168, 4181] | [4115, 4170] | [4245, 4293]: -0.3 Ang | 17.3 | 15.8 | 16.9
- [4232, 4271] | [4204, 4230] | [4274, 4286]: -0.2 Ang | 15.8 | 16.2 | 16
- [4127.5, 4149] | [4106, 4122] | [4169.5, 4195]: -0.1 Ang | 17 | 16.9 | 17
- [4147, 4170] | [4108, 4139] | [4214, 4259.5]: -1.3 Ang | 17.1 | 15.8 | 16.7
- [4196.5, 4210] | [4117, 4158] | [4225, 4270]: 0.5 Ang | 17.2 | 15.9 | 16.4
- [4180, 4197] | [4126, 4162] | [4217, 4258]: -0.1 Ang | 17.3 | 15.8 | 16.6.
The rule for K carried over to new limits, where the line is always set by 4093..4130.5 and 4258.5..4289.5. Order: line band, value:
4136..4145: -0.36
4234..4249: -0.01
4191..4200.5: -0.26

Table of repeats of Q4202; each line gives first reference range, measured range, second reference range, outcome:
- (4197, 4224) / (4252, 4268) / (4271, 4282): -0.43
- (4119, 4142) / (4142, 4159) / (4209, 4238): -0.26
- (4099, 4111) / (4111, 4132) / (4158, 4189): -3.50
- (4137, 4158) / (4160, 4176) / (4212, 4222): -0.34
